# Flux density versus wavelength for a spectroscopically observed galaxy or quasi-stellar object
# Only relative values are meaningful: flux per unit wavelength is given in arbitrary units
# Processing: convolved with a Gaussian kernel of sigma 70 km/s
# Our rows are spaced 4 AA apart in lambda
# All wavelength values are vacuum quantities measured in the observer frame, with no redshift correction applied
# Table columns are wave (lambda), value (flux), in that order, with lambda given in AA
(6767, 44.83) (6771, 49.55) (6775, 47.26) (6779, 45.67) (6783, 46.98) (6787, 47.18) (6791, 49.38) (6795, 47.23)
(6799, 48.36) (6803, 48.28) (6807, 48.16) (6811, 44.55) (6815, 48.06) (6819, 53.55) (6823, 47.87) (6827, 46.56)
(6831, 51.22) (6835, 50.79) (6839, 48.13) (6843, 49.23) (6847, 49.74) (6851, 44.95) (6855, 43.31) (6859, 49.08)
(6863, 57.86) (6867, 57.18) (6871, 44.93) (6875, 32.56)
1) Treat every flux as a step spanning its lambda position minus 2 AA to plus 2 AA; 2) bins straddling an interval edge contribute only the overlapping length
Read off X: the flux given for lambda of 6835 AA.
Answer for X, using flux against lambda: 50.79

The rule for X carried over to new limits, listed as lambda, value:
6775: 47.26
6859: 49.08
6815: 48.06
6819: 53.55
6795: 47.23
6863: 57.86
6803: 48.28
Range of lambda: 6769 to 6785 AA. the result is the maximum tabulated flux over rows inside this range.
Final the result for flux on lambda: 49.55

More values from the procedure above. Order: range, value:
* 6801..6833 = 53.55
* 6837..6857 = 49.74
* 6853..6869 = 57.86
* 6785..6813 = 49.38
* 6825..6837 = 51.22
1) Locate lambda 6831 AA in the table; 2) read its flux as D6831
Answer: 51.22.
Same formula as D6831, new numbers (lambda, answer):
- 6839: 48.13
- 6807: 48.16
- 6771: 49.55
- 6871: 44.93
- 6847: 49.74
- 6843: 49.23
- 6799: 48.36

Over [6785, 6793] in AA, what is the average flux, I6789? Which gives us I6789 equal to 48.3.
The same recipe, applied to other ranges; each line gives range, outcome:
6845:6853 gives 47.3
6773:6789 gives 46.8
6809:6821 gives 48.7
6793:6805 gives 48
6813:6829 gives 49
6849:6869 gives 50.5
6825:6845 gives 49.2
